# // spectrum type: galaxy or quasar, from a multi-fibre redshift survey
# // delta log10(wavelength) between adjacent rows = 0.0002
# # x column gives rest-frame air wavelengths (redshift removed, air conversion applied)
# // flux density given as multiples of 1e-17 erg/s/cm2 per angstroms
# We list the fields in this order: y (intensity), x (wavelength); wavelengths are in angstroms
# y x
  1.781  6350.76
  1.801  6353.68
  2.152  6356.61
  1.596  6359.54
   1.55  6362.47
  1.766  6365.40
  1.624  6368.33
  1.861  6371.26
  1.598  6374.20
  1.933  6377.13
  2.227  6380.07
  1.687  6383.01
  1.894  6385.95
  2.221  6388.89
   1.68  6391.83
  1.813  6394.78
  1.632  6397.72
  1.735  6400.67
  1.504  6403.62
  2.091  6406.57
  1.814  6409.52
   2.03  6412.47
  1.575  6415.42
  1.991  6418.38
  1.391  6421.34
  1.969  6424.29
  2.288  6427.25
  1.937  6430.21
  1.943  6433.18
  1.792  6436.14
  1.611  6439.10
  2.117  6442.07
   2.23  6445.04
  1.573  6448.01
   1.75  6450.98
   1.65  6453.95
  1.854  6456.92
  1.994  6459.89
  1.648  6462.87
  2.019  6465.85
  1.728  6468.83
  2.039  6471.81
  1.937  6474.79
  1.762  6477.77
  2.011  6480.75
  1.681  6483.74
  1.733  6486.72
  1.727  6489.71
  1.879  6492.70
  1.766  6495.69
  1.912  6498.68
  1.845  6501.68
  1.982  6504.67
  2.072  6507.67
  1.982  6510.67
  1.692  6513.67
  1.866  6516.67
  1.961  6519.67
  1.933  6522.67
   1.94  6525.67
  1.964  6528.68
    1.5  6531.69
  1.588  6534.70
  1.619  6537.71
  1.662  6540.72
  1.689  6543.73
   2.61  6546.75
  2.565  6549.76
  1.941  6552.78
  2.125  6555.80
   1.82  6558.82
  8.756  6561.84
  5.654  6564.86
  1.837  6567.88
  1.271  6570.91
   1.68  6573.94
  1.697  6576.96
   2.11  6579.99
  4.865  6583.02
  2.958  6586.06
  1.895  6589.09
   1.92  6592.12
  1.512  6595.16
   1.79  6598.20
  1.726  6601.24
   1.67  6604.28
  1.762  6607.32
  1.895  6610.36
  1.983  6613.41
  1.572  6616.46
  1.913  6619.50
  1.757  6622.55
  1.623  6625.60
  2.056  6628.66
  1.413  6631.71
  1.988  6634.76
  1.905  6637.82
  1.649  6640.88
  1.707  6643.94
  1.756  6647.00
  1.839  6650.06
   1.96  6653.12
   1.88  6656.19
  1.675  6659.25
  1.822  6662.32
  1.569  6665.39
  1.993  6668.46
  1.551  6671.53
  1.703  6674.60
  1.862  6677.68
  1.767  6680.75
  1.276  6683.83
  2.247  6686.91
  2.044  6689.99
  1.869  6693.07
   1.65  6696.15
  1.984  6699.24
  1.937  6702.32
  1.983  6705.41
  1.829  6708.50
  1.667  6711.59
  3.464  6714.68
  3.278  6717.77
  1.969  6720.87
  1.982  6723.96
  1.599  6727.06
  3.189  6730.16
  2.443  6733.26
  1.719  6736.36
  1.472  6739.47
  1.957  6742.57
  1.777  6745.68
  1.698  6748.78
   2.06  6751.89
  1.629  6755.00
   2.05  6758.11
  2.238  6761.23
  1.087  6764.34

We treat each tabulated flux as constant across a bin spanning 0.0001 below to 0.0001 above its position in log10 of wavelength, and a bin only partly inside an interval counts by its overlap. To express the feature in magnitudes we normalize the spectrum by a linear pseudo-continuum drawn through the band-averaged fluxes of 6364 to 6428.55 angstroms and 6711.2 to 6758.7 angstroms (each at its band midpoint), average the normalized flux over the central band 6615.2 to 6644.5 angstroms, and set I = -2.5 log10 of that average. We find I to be 0.16 mag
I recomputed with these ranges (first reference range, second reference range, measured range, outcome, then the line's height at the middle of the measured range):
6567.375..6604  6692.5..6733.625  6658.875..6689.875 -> 0.23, 2.17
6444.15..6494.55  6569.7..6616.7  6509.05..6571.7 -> -0.22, 1.95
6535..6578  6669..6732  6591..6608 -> 0.38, 2.45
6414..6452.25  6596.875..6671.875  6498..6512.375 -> -0.07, 1.83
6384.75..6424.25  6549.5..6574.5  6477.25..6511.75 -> 0.35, 2.57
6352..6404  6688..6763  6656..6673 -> 0.16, 2.01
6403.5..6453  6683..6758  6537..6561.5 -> -0.20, 1.94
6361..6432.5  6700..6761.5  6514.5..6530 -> 0.00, 1.93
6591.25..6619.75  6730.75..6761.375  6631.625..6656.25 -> 0.00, 1.81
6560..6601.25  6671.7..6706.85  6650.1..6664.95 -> 0.18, 2.14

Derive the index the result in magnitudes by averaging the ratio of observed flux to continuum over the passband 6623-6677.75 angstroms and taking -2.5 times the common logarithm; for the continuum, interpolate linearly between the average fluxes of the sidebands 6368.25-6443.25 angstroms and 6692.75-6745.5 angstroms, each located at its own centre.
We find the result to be 0.16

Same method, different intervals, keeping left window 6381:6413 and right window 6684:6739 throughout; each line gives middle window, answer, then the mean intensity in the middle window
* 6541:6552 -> -0.12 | 2.2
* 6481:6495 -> 0.08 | 1.78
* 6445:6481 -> 0.03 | 1.84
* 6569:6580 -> 0.22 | 1.64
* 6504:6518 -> 0.01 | 1.91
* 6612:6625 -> 0.14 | 1.79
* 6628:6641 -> 0.14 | 1.8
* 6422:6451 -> -0.03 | 1.91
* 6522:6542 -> 0.13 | 1.74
